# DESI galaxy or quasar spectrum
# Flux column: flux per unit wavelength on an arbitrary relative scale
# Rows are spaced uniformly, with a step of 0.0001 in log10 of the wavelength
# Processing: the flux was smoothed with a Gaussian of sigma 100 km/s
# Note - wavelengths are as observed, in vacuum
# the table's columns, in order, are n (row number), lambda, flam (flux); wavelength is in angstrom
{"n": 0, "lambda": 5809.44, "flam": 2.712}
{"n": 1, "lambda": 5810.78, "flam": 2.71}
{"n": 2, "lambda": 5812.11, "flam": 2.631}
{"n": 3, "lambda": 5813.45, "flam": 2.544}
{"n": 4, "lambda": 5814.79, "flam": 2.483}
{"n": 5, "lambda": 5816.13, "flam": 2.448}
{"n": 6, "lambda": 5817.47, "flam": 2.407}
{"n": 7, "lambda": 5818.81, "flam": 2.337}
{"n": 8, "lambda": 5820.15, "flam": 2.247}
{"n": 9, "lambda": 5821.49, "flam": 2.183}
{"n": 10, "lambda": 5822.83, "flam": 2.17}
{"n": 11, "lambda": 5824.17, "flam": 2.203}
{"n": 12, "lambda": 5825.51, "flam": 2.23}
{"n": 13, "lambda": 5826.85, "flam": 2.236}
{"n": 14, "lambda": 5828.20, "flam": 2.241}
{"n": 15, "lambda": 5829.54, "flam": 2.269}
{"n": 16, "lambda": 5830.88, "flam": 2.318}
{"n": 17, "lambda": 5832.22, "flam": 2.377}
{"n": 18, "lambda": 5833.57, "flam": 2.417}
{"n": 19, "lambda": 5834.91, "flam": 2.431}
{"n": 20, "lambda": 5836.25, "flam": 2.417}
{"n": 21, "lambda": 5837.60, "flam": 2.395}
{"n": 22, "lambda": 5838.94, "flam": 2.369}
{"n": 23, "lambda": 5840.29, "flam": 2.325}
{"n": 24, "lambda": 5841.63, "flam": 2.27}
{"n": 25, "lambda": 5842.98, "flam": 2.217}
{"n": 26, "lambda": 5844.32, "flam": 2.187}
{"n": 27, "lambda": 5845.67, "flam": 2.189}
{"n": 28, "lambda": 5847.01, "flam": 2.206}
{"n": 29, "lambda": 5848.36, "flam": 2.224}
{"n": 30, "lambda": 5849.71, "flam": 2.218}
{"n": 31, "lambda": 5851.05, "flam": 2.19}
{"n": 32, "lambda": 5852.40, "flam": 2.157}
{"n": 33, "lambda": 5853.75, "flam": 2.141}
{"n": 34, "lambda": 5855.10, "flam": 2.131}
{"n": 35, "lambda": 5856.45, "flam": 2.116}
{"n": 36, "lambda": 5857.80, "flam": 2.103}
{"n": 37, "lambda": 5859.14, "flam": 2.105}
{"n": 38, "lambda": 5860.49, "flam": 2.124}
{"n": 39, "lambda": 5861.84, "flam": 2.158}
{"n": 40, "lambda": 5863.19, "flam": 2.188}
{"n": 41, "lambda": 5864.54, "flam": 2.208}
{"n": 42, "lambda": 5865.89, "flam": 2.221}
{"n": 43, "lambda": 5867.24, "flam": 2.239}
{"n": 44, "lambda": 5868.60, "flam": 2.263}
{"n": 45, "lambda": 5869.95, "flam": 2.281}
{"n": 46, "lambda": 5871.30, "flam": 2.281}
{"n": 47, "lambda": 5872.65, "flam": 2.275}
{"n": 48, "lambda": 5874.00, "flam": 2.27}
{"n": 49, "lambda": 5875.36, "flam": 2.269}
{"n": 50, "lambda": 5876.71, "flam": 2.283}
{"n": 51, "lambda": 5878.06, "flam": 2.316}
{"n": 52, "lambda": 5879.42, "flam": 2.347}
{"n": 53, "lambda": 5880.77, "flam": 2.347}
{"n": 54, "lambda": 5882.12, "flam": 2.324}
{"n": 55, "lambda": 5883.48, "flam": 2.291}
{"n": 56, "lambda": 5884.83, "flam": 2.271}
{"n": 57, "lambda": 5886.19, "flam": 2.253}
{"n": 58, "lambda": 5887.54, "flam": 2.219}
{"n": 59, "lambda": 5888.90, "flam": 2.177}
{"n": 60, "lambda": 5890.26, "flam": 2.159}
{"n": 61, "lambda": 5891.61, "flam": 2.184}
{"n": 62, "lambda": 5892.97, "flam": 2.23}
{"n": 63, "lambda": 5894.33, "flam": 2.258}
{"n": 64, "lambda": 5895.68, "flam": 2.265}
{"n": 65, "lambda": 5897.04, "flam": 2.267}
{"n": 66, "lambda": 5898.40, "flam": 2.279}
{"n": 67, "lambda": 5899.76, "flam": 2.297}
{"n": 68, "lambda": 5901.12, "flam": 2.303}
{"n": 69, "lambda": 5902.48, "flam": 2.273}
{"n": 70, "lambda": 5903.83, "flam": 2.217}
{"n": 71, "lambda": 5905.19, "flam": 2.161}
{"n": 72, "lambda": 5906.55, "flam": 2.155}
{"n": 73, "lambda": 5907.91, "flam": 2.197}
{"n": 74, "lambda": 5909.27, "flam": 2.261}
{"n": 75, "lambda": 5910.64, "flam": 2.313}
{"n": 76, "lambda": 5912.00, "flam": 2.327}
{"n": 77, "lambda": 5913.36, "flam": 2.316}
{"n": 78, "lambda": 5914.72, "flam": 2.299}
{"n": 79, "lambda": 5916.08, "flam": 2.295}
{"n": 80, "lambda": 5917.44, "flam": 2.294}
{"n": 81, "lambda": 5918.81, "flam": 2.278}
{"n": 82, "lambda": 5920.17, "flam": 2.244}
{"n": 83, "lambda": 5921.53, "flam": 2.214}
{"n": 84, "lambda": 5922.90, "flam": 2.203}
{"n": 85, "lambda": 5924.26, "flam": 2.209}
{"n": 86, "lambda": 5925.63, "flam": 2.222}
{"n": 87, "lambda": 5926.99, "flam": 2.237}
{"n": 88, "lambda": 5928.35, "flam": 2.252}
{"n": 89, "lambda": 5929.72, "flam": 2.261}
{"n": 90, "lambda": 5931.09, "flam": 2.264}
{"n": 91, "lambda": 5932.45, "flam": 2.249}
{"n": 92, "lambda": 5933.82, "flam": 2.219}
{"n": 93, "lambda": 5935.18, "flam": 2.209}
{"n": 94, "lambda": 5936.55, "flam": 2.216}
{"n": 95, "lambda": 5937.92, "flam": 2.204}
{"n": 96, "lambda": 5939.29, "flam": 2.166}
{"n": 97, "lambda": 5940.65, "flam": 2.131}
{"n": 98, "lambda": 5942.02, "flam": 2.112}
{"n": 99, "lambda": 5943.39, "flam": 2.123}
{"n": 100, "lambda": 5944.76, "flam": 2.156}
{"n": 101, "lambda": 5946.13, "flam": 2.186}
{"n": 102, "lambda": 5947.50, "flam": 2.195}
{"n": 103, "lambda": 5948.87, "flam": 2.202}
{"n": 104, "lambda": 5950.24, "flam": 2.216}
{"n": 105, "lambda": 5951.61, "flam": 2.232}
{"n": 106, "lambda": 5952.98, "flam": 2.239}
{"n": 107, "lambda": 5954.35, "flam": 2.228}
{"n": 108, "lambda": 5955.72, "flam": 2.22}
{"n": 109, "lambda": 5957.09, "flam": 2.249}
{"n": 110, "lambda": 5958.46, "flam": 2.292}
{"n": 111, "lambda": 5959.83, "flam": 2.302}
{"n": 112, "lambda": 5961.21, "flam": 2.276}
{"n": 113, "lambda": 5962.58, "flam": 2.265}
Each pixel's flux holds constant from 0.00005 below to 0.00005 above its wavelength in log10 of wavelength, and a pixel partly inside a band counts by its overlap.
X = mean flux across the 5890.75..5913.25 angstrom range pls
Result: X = 2.25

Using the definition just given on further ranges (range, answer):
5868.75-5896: 2.27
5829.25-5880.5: 2.25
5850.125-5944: 2.23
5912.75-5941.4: 2.24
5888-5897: 2.22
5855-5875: 2.2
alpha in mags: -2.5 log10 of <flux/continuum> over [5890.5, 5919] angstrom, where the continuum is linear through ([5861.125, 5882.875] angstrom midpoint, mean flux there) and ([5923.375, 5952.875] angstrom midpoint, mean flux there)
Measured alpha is -0.011 mag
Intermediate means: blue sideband 2.27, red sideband 2.2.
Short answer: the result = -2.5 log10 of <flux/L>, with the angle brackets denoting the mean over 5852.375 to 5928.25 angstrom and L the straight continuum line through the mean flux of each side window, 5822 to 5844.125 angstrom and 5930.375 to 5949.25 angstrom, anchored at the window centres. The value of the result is 0.00 mag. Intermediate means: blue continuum 2.3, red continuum 2.19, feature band 2.24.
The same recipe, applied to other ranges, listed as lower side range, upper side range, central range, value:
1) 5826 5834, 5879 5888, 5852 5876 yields 0.05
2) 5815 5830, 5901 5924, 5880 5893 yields 0.01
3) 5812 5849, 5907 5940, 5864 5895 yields 0.01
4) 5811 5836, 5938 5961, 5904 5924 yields 0.00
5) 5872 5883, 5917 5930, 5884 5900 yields 0.02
